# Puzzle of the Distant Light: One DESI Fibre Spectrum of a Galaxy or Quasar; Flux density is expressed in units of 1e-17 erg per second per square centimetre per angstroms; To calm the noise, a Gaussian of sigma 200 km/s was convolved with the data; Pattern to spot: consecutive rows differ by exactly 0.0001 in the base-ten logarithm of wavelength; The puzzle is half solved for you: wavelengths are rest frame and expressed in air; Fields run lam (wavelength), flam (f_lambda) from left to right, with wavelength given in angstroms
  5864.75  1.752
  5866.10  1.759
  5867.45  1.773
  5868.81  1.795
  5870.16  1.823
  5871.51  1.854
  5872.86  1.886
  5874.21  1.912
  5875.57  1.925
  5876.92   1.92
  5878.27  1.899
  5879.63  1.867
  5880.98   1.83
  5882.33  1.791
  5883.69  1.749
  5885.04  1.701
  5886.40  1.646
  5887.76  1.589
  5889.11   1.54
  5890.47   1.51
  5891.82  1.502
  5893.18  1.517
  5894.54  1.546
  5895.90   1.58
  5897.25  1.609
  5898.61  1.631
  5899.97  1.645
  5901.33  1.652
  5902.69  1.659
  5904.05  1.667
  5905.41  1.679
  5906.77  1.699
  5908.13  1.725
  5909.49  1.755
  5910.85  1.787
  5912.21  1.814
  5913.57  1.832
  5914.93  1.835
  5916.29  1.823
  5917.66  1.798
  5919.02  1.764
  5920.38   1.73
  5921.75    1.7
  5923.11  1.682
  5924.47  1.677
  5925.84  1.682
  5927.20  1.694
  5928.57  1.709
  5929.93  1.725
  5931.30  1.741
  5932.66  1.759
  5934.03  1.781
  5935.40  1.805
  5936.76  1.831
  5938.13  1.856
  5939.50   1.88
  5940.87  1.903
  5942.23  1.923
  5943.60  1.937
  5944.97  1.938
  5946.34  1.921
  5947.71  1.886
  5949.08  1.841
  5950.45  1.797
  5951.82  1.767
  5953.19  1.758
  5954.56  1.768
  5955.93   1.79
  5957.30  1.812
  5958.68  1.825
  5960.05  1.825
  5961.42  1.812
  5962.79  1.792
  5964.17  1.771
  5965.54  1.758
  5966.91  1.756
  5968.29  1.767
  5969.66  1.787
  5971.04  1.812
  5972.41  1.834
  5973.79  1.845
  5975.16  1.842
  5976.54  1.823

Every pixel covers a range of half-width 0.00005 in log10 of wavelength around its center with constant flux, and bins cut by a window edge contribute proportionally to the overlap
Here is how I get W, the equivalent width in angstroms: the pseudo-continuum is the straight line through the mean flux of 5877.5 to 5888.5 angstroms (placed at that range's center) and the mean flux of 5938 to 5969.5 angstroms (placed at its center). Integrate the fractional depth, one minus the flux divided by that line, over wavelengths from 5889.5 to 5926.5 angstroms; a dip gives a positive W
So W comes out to 2.1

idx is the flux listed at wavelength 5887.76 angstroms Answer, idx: 1.589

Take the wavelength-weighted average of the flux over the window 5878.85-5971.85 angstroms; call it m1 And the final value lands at 1.75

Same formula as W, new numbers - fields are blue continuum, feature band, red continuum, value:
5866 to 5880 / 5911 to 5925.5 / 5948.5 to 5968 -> 0.5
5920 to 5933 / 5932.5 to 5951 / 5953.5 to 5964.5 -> -1.2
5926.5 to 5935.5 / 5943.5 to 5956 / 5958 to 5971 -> -0.5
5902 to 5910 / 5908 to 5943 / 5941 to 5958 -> -0.3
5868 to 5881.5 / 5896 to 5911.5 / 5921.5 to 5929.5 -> 0.8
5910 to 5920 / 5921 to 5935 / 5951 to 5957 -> 0.6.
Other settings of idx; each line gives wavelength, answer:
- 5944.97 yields 1.938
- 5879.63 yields 1.867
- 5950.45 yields 1.797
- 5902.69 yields 1.659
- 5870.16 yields 1.823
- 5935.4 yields 1.805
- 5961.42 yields 1.812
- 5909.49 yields 1.755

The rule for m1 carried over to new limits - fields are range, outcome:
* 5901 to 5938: 1.74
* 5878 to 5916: 1.69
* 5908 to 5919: 1.8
